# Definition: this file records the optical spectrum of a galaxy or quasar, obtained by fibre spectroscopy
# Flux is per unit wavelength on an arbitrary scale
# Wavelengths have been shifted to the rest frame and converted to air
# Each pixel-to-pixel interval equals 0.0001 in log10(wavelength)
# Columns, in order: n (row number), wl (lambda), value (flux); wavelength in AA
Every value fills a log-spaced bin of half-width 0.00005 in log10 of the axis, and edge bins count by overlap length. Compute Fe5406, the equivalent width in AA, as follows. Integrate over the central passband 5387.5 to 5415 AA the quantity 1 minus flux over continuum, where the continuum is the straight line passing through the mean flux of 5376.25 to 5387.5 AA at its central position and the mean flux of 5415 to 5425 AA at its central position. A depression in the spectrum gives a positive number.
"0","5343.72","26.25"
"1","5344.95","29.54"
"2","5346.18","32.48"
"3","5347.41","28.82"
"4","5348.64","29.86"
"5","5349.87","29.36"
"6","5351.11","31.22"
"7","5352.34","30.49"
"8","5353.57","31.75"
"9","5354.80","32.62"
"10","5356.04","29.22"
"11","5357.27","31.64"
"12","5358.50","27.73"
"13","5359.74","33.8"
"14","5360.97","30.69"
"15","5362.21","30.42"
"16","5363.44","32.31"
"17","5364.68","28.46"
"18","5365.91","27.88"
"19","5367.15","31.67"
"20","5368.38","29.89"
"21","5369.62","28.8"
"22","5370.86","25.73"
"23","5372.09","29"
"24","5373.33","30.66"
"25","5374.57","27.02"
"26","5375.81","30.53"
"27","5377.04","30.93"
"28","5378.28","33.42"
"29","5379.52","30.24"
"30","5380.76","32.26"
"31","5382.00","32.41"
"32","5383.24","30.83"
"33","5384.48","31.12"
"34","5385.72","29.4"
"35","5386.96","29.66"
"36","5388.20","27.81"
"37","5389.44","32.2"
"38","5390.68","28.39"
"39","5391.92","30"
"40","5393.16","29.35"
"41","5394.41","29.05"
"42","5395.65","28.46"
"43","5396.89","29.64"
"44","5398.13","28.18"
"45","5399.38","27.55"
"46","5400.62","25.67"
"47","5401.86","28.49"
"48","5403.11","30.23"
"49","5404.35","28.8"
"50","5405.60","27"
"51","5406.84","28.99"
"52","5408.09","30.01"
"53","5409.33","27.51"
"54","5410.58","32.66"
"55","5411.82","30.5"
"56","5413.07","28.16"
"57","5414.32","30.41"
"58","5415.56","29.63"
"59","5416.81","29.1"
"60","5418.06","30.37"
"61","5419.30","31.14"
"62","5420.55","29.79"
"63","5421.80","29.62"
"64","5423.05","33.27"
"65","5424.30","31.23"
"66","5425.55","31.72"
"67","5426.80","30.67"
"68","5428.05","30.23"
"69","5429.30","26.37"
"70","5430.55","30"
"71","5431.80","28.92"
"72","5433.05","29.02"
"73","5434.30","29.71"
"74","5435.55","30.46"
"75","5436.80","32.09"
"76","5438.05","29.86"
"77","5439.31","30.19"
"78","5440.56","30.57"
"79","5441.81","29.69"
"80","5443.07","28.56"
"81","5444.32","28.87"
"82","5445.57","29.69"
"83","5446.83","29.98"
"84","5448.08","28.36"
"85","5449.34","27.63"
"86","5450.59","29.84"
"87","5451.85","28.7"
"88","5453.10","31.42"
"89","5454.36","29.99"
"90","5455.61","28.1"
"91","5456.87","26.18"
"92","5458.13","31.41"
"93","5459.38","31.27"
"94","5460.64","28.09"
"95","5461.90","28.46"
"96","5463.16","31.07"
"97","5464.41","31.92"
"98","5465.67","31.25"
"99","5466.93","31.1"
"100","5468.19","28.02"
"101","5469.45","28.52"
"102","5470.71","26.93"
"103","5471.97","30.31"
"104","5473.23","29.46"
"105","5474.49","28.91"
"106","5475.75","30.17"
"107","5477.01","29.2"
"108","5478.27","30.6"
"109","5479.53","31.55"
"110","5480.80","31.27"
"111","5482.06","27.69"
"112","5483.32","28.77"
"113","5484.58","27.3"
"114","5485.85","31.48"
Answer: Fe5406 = 1.58 AA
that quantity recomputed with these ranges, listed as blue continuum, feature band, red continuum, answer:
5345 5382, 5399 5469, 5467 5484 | 0.2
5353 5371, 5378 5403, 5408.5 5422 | 0.4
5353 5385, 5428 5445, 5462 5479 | 0.2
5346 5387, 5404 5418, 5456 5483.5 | 0.3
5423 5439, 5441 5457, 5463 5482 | 0.5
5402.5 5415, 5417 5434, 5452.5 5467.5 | -0.3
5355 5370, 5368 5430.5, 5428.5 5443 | 0.6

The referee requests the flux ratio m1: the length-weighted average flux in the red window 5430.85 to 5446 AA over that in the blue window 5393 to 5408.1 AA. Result 1.0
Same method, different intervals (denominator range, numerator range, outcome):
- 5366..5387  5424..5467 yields 0.99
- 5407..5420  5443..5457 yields 0.97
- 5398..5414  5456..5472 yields 1.03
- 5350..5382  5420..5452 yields 0.98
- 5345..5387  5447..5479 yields 0.97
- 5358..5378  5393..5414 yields 0.97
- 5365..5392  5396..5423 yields 0.98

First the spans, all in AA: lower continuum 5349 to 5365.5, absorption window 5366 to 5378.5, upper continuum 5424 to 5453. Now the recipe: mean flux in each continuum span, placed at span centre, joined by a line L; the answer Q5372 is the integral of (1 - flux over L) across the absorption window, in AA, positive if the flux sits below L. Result 0.4 AA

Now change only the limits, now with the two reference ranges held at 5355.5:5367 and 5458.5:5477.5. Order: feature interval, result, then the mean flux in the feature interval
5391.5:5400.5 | 0.4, 28.7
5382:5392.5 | 0.0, 30.1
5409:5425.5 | -0.2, 30.4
